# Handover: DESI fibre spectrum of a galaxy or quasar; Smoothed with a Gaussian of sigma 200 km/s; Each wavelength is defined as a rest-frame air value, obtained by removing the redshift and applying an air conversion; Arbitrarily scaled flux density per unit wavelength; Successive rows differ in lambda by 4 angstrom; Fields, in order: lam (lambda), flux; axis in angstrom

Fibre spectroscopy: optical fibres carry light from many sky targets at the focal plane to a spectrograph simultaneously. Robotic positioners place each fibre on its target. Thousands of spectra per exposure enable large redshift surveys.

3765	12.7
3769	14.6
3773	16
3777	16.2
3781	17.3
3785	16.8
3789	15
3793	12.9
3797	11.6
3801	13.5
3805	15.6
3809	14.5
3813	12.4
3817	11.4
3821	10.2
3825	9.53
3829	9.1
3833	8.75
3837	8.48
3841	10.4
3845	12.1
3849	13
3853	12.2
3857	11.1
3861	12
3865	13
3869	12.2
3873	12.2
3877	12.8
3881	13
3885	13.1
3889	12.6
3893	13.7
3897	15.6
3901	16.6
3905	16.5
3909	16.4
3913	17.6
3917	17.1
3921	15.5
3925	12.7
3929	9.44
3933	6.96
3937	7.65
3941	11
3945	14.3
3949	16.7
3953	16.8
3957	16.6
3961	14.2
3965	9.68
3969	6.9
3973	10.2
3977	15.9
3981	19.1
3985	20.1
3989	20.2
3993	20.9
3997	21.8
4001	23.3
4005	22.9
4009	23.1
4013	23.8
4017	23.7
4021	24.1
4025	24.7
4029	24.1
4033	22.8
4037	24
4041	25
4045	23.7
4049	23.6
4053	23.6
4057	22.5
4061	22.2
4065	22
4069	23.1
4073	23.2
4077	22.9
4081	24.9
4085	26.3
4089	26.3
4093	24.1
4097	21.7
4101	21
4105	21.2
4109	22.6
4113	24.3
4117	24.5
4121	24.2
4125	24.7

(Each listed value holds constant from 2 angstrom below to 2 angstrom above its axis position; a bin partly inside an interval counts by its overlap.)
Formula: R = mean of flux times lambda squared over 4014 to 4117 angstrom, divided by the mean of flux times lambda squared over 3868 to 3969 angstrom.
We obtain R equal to 1.87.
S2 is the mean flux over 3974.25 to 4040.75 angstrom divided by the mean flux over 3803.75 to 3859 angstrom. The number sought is 1.96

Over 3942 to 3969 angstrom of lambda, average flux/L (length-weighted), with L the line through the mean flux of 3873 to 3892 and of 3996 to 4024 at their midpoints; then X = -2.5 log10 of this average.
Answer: 0.32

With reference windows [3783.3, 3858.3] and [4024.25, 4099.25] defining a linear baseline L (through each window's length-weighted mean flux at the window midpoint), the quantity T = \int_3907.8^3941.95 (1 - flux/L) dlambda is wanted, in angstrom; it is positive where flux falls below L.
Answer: 8.6 angstrom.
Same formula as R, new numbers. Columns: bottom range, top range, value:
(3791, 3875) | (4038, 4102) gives 2.27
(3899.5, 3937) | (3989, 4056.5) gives 1.77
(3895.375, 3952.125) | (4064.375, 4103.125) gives 1.84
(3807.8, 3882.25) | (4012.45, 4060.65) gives 2.29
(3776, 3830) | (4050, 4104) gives 2.02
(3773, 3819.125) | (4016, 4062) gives 1.87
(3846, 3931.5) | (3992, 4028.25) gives 1.81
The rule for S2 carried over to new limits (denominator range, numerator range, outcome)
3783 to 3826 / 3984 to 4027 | 1.73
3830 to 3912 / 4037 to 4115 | 1.83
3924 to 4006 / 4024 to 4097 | 1.58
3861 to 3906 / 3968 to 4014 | 1.41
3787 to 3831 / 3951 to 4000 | 1.31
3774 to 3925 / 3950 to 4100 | 1.59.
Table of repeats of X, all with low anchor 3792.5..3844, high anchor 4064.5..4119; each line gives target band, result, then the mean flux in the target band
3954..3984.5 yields 0.303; 13.7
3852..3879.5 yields 0.106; 12.2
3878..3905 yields 0.031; 14.2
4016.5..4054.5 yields -0.144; 23.9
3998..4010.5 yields -0.173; 23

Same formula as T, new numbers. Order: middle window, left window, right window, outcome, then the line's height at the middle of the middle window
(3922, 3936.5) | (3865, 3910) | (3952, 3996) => 4.8 angstrom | 14.8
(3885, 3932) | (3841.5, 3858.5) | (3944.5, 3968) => -4.8 angstrom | 13.3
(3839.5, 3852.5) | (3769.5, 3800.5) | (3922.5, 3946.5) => 1.2 angstrom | 13.1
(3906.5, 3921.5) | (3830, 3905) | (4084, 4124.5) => -2.2 angstrom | 14.6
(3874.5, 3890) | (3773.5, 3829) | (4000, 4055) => 3.9 angstrom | 17.2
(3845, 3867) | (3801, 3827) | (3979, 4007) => 3.3 angstrom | 14.4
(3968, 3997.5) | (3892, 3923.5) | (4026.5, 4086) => 4.5 angstrom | 19.9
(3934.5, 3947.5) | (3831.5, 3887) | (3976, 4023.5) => 4.9 angstrom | 17.6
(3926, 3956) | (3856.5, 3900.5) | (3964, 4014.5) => 7.7 angstrom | 16.1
